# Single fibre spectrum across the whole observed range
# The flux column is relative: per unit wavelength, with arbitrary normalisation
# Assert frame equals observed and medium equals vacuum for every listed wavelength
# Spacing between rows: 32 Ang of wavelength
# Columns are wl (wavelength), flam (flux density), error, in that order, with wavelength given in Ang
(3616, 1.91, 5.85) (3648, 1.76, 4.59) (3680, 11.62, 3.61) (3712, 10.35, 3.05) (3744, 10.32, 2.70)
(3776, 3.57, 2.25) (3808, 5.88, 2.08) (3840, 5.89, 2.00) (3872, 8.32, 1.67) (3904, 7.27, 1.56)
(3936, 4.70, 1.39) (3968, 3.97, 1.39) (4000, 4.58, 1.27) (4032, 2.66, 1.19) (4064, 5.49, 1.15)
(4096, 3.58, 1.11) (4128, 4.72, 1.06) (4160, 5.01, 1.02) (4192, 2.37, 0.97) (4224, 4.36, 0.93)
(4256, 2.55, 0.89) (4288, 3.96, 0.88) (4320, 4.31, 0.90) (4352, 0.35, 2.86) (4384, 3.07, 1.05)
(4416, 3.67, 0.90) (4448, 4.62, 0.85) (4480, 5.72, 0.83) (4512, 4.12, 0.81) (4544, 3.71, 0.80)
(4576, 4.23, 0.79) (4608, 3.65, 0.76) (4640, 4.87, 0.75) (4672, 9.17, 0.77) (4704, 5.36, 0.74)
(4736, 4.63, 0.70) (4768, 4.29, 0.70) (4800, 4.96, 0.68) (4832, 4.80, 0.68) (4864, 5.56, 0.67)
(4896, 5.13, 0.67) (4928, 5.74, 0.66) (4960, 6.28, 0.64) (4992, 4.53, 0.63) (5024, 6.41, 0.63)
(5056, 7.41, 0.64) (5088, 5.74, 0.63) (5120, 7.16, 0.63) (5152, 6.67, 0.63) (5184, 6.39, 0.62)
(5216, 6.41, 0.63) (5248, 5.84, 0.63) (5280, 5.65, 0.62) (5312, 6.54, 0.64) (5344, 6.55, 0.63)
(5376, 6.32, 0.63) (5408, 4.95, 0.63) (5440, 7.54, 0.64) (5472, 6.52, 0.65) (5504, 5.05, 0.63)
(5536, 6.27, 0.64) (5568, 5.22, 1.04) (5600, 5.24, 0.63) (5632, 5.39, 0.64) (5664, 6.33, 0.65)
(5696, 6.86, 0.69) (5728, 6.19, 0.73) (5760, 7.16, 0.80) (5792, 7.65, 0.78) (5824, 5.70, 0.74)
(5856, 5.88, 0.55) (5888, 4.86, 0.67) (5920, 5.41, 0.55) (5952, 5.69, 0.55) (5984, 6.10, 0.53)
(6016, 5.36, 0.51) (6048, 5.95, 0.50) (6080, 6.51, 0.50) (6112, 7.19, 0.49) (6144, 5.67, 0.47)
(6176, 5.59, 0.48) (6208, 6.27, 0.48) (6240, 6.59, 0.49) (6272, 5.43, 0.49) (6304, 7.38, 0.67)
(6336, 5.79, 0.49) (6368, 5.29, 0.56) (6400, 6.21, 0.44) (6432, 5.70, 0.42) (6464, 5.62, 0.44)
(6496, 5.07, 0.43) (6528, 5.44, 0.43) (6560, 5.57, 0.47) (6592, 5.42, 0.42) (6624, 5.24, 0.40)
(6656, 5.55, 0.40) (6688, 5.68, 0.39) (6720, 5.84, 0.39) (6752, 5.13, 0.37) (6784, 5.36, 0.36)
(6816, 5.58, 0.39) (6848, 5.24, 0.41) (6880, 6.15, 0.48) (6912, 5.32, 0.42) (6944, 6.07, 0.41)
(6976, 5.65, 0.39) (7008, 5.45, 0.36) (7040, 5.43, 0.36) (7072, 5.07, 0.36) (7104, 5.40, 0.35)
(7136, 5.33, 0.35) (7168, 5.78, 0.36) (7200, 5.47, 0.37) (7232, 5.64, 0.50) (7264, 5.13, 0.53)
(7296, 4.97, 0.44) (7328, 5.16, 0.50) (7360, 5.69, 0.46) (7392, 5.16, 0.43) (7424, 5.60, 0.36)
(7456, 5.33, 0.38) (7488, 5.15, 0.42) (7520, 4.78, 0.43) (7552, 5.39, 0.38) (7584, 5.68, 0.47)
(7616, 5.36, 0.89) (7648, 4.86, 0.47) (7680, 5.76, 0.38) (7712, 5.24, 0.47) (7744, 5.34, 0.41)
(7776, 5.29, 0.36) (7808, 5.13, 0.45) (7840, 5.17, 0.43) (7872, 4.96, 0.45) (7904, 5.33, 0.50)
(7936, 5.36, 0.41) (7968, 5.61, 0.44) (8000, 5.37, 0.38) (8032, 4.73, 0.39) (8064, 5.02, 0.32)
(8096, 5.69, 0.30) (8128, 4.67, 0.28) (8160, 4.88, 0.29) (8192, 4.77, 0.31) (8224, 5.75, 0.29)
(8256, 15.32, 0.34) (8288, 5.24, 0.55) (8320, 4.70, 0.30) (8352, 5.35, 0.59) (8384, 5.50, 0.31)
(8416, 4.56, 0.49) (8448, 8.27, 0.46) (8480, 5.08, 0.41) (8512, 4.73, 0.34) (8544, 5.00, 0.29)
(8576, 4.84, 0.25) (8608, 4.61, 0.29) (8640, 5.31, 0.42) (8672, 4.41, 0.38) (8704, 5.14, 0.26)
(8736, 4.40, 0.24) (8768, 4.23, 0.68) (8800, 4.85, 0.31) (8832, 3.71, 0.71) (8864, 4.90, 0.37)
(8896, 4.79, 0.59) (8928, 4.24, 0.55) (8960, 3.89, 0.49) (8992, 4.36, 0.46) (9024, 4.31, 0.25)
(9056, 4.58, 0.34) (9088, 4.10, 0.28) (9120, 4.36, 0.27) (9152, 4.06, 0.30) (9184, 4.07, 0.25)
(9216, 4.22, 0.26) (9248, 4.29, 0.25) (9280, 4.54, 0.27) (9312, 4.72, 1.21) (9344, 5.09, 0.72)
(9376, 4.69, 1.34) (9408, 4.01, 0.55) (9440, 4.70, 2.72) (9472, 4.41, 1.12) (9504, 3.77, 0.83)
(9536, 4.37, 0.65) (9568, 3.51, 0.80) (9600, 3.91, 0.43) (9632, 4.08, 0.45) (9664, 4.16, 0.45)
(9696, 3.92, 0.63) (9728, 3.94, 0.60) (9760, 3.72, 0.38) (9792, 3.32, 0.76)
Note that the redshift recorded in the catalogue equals 0.26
